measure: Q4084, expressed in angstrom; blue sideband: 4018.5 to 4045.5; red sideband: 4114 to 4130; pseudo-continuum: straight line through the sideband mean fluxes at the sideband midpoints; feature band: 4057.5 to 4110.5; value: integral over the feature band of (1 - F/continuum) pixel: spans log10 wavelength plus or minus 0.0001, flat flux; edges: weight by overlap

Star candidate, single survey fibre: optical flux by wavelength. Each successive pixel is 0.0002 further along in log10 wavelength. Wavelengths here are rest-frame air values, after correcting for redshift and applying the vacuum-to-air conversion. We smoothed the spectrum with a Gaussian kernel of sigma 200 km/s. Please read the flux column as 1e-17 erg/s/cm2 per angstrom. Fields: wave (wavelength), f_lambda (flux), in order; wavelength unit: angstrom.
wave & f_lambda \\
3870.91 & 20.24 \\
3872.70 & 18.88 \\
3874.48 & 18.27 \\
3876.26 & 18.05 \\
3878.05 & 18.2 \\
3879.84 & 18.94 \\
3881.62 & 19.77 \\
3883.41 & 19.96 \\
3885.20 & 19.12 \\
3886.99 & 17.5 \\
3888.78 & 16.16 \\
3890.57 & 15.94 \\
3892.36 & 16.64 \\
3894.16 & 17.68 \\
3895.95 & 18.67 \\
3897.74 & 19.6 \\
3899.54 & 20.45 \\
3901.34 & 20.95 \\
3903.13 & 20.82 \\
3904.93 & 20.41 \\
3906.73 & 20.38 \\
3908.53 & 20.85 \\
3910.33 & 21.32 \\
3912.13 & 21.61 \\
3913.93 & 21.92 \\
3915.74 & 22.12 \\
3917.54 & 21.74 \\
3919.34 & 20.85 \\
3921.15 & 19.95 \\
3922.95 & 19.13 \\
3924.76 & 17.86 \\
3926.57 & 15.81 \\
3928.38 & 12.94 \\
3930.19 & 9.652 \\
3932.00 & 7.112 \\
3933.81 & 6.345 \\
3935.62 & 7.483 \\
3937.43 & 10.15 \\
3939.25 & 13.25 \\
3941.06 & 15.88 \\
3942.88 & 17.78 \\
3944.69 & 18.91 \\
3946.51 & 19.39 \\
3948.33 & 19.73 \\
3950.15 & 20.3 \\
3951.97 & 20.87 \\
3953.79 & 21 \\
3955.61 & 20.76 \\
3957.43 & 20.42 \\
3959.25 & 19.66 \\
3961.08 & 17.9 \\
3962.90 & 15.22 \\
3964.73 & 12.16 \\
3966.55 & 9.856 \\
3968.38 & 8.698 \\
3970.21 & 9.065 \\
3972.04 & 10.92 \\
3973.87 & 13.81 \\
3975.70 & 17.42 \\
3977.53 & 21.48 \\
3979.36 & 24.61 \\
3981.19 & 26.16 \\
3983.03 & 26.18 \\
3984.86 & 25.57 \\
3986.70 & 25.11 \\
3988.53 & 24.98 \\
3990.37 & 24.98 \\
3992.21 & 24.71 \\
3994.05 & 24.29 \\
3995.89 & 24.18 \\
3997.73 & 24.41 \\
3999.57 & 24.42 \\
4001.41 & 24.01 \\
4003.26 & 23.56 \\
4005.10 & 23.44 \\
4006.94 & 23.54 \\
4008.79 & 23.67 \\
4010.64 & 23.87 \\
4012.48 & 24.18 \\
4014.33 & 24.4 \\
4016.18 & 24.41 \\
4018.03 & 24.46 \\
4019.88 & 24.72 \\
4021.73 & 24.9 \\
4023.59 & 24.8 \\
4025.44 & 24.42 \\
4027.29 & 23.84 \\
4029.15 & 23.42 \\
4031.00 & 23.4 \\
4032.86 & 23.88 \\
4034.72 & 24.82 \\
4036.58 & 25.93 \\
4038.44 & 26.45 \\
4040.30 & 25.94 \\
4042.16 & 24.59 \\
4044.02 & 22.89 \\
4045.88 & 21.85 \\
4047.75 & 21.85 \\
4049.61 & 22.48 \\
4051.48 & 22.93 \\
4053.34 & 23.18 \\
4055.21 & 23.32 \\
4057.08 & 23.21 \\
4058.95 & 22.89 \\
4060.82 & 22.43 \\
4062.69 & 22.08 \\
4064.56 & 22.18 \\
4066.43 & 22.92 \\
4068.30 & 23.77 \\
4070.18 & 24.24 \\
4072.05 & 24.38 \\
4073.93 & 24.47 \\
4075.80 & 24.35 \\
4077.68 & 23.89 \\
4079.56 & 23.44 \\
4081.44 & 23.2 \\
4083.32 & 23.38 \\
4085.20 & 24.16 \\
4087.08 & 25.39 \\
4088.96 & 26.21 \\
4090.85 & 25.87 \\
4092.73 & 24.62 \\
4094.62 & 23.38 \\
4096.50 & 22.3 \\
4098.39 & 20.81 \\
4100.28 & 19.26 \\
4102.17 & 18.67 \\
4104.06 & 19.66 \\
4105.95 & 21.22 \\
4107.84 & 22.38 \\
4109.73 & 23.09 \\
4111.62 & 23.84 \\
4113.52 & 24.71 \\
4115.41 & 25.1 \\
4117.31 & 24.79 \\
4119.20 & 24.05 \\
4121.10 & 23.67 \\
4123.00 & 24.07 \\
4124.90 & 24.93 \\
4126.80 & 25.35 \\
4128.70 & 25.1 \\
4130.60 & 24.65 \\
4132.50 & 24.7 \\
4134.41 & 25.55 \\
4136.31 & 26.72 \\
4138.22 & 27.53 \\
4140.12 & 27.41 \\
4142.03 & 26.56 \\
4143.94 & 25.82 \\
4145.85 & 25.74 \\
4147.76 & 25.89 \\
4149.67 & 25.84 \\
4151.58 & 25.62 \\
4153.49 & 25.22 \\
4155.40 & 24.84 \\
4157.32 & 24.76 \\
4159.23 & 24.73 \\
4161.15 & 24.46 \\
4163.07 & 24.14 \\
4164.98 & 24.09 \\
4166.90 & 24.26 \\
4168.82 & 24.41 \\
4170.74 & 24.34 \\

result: 3.4 angstrom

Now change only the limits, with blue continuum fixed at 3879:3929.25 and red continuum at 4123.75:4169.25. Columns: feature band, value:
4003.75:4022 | -1.76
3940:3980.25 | 6.99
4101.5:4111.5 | 1.25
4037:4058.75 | -0.65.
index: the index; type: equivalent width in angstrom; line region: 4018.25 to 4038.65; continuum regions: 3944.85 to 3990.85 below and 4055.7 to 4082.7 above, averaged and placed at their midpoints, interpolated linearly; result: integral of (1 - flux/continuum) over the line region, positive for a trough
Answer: -2.7 angstrom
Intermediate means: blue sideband 19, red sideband 23.4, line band 24.5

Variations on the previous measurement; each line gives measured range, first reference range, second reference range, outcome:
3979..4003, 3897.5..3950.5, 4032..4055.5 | -4.4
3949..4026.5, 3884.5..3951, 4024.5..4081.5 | -2.4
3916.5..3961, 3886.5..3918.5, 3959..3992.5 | 6.1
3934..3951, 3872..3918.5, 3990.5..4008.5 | 4.8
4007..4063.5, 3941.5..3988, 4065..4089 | -4.9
